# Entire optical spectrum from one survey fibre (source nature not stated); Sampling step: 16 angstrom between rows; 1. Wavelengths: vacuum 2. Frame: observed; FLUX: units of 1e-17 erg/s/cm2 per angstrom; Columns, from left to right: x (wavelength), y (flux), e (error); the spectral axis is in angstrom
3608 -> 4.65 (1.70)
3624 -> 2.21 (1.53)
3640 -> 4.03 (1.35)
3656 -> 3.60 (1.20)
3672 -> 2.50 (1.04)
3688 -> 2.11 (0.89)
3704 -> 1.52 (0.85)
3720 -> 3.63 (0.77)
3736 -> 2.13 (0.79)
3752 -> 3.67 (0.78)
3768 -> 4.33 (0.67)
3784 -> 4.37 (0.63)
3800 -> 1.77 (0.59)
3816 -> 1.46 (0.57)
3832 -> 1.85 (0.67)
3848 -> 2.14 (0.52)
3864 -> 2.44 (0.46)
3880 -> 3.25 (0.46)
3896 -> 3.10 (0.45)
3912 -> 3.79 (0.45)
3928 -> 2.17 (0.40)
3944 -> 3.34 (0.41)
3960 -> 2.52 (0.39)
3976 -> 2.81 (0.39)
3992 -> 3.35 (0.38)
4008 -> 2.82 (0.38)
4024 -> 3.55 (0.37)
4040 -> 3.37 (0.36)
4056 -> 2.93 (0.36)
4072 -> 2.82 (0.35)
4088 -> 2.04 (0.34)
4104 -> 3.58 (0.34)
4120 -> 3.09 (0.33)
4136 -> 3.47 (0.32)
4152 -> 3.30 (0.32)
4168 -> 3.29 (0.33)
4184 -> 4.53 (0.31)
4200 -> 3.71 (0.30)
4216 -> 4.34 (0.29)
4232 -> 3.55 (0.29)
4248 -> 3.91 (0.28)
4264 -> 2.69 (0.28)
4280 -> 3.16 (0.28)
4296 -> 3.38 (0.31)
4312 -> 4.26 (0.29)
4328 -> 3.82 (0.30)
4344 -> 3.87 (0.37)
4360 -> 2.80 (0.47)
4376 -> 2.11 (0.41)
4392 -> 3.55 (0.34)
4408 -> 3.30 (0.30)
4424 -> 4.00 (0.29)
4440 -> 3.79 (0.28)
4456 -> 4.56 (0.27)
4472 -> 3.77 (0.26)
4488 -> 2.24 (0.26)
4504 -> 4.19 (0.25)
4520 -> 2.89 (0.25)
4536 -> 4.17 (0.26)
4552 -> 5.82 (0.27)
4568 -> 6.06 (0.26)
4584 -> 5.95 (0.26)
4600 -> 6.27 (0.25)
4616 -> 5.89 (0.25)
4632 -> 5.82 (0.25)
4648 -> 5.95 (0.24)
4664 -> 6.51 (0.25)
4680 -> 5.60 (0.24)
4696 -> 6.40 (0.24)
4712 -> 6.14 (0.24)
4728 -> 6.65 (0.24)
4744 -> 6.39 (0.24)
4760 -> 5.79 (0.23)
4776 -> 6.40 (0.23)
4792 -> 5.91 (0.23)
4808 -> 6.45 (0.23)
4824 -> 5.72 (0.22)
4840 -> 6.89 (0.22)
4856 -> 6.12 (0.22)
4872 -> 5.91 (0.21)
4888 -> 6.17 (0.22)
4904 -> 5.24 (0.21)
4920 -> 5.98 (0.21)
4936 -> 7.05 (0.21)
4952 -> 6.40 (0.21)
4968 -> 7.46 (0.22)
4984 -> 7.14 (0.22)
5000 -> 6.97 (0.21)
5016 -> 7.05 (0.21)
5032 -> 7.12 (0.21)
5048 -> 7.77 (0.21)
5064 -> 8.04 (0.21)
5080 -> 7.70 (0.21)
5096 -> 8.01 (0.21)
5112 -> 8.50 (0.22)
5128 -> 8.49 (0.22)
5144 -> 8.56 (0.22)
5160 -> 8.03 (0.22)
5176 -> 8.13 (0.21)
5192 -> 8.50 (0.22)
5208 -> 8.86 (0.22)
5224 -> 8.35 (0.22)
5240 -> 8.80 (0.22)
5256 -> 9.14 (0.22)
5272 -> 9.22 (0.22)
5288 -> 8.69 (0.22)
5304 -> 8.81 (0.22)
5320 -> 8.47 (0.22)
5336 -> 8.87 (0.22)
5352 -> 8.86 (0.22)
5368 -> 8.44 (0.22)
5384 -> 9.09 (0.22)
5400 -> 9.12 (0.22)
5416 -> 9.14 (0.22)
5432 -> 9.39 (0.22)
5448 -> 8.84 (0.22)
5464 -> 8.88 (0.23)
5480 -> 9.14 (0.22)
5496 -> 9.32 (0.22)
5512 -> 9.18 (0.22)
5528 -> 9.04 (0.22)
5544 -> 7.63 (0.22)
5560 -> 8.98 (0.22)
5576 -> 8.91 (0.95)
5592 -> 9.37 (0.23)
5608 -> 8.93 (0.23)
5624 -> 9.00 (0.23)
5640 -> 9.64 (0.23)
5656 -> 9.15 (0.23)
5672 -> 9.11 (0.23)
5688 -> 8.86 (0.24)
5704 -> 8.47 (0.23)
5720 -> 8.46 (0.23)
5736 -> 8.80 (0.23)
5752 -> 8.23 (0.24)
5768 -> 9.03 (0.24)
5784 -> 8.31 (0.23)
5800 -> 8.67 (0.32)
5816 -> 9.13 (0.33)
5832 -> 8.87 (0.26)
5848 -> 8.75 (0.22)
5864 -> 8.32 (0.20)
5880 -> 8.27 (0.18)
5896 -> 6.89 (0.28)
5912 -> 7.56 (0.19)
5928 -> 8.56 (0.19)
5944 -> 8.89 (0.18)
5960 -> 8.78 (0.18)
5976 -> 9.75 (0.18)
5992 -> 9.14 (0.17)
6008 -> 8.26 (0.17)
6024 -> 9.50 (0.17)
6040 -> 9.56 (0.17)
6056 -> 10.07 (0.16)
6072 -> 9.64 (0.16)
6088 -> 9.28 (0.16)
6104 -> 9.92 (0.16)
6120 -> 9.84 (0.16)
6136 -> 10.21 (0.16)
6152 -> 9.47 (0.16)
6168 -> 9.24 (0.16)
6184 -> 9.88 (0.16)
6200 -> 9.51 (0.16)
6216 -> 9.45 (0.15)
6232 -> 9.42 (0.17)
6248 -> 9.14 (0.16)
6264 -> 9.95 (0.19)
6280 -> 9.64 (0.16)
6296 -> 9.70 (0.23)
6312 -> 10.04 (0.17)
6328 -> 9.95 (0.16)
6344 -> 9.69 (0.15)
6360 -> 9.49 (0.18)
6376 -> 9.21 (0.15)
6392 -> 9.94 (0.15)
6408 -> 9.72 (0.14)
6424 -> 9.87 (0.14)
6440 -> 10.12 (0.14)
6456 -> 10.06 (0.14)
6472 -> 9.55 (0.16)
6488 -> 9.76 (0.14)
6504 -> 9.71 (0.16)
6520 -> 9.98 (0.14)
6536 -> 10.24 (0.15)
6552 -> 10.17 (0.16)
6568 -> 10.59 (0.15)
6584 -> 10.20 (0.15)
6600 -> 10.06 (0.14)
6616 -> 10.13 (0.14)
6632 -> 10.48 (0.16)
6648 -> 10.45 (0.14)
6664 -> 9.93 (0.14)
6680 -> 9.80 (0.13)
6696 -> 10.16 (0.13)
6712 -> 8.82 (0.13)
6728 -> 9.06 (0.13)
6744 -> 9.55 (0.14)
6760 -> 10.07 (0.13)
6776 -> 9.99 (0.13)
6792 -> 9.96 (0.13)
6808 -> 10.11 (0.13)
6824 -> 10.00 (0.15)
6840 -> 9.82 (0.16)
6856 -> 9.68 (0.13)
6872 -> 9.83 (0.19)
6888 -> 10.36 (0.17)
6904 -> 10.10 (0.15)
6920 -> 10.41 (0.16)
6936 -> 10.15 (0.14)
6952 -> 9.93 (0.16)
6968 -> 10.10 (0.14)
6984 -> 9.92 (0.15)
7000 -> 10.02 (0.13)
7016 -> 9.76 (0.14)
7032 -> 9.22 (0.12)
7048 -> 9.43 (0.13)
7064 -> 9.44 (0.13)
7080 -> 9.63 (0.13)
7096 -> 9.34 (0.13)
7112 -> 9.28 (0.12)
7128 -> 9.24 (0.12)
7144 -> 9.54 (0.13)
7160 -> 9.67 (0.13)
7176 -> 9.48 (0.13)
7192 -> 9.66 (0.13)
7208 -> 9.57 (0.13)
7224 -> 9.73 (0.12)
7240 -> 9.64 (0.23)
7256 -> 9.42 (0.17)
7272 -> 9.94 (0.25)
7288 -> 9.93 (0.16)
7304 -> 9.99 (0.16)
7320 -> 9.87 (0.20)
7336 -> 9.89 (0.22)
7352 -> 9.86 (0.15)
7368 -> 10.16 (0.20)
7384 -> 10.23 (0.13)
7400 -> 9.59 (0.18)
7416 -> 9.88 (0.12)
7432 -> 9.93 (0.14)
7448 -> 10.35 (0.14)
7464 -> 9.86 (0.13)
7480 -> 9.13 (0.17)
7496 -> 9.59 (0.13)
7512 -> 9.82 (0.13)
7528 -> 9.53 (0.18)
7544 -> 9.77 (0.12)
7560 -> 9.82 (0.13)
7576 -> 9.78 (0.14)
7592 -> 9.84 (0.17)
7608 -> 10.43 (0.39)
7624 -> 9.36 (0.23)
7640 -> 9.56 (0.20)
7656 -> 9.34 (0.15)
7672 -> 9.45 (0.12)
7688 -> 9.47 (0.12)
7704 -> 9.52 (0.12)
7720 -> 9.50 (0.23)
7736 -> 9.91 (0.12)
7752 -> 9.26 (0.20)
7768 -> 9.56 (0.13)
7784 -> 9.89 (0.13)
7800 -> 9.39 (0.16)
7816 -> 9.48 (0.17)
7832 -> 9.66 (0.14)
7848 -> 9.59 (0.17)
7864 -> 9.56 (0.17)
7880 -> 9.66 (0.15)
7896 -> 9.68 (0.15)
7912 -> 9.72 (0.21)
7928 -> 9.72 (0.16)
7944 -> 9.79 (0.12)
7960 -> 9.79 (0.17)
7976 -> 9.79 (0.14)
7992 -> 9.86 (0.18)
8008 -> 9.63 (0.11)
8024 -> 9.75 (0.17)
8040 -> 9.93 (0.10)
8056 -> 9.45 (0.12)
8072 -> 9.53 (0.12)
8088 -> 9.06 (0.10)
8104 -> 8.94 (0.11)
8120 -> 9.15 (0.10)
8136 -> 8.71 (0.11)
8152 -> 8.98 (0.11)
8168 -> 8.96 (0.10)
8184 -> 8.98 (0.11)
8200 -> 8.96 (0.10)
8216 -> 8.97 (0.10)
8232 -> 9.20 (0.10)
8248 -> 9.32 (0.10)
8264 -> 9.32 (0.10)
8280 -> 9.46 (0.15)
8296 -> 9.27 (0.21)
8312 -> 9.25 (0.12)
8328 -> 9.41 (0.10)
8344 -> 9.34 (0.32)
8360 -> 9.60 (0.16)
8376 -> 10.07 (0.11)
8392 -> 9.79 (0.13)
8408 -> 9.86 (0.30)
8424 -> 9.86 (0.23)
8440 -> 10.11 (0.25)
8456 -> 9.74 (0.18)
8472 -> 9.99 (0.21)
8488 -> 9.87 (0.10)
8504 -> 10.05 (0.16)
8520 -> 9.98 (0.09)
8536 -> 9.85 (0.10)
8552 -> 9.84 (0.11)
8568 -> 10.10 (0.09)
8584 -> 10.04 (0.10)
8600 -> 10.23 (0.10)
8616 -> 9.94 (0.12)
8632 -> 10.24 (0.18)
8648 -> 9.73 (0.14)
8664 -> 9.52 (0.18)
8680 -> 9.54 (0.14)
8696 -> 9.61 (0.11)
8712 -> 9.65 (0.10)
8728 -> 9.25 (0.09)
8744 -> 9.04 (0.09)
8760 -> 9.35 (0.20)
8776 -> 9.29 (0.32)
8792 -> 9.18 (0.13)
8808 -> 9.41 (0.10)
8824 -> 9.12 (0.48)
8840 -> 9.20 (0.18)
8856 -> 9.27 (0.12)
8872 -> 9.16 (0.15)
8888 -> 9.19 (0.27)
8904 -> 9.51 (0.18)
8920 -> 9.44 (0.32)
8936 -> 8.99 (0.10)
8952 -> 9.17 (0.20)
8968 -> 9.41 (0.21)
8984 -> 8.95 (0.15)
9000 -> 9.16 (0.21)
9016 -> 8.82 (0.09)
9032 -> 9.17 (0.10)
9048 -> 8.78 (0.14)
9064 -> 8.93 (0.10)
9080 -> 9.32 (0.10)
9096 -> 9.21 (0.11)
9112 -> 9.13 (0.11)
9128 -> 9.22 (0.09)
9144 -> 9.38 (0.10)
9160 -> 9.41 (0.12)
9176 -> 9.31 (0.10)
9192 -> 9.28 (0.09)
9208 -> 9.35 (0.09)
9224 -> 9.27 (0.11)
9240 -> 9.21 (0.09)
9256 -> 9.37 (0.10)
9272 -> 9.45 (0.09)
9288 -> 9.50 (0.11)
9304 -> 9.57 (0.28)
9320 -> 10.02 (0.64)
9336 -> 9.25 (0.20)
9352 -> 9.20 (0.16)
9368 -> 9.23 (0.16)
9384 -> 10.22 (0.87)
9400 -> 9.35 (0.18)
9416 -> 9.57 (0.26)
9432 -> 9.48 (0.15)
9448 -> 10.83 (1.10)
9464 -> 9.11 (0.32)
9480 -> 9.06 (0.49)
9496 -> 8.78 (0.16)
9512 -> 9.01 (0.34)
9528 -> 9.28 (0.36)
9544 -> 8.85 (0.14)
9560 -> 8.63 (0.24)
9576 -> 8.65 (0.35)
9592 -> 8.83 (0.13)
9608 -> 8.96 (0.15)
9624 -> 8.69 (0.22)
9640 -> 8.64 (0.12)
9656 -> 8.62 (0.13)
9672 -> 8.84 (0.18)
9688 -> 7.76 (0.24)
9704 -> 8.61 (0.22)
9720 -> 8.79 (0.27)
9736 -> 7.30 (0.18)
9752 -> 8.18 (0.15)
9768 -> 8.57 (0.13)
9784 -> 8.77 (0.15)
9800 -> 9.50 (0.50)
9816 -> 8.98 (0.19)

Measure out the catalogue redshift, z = 0.140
